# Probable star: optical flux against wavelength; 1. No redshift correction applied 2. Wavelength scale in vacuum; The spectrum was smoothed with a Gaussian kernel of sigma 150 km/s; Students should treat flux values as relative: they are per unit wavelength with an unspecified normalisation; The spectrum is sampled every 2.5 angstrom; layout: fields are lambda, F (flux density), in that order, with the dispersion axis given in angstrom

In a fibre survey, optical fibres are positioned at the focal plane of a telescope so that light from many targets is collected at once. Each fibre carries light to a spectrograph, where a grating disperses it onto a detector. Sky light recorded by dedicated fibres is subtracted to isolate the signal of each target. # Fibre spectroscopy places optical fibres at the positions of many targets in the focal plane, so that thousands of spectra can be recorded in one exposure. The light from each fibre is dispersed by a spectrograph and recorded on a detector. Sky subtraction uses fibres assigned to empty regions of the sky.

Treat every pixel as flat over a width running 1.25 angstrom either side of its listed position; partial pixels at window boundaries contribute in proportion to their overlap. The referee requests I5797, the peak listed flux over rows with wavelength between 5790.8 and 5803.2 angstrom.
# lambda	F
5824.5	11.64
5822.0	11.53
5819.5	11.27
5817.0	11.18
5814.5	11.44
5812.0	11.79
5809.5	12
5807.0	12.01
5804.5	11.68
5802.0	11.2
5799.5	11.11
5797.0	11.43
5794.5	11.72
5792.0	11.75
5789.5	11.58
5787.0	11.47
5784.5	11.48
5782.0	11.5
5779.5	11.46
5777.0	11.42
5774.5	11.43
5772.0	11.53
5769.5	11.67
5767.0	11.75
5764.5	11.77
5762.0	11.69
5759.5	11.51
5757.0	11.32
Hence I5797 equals 11.75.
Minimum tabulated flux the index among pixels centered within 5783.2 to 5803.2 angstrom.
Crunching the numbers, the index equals 11.11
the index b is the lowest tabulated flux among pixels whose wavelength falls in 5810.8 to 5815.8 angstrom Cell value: 11.44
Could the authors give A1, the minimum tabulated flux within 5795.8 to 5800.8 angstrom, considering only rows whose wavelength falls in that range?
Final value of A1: 11.11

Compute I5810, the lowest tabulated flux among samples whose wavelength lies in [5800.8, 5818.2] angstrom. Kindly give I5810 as 11.18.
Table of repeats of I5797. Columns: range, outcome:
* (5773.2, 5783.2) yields 11.5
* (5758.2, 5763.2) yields 11.69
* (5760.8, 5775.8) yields 11.77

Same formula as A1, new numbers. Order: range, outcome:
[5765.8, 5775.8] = 11.43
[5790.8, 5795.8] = 11.72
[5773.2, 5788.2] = 11.42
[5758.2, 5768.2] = 11.51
